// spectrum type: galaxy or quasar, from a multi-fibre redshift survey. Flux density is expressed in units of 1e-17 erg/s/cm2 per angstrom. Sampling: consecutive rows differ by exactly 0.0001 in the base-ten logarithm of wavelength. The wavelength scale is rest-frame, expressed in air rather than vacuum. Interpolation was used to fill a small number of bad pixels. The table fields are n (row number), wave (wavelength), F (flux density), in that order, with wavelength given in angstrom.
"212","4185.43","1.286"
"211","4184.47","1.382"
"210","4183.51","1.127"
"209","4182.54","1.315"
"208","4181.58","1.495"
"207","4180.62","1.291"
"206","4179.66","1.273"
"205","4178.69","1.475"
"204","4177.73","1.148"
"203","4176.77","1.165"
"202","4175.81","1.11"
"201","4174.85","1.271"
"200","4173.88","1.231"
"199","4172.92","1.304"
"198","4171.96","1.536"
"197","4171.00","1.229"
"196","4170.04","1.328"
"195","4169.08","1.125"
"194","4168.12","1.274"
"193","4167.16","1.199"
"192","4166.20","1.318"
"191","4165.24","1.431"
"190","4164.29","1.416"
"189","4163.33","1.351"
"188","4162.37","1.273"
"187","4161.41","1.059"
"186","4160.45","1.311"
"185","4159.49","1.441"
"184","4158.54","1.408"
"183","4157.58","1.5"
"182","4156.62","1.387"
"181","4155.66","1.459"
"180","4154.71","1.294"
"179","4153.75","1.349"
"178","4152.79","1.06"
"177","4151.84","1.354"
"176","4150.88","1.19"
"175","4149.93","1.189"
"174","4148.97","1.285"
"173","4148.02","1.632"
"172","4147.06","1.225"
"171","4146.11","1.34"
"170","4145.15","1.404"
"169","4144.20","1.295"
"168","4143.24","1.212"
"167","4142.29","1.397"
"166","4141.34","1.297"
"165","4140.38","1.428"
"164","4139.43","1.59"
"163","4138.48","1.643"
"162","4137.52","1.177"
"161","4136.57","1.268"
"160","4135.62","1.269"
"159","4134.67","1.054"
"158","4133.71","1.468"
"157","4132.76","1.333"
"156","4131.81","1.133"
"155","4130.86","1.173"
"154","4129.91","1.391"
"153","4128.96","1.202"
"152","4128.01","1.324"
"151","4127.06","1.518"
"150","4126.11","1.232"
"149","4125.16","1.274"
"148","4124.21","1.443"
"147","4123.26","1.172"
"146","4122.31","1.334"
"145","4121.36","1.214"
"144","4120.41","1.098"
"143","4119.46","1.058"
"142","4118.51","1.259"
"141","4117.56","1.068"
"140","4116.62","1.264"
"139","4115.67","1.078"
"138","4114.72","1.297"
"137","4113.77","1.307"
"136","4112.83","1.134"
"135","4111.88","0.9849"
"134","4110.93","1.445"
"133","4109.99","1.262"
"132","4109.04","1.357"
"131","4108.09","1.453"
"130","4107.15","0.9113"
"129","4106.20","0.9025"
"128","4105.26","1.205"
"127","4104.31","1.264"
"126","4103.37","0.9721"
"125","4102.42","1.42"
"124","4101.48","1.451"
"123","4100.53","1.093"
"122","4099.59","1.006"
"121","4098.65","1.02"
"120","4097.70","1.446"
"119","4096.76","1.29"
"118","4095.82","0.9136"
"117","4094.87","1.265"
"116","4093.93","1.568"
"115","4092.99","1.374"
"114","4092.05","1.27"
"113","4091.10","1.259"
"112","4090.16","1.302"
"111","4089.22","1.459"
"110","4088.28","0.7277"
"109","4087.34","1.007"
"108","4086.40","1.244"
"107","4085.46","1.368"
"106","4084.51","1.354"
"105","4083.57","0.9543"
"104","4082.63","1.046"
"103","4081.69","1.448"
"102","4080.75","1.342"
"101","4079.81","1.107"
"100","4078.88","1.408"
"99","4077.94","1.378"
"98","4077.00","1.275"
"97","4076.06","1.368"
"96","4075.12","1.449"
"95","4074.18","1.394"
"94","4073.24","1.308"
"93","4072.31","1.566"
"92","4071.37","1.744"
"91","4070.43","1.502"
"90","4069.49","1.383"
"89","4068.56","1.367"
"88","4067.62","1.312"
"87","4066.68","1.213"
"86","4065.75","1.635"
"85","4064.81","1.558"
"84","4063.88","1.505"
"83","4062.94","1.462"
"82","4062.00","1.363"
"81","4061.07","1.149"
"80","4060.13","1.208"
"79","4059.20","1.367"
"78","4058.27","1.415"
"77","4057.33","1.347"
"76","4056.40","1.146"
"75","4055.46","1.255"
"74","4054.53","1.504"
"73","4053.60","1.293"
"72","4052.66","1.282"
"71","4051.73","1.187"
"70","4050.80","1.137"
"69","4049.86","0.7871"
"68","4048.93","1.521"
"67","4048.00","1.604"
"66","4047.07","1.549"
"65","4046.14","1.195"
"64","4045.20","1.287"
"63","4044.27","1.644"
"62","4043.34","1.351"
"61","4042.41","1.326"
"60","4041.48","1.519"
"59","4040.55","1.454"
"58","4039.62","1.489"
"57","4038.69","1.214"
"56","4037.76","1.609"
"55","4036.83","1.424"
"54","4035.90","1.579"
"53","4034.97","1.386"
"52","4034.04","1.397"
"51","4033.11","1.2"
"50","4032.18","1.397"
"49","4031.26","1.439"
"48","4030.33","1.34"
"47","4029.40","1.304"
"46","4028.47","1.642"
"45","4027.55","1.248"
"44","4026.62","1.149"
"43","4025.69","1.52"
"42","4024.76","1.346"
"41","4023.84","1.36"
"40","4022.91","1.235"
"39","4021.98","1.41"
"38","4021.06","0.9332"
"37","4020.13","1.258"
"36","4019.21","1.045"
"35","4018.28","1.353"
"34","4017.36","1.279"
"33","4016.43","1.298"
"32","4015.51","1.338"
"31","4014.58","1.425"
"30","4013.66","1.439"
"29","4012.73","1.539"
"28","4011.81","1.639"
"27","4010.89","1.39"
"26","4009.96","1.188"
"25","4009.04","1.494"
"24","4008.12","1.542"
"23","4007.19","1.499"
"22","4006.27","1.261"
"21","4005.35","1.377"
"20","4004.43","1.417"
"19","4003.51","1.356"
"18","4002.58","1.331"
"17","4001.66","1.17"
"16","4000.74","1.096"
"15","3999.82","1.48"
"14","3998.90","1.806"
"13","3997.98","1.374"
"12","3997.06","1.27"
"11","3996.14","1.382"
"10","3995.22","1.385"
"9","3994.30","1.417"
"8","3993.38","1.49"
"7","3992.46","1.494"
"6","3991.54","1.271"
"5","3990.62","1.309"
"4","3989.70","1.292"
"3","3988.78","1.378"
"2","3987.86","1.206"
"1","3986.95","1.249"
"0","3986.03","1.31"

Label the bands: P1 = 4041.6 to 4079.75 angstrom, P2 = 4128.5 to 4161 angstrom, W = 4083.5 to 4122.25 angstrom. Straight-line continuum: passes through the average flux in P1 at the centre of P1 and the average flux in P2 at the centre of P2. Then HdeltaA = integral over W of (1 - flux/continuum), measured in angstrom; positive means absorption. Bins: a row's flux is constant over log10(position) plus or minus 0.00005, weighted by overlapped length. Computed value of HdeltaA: 4.0 angstrom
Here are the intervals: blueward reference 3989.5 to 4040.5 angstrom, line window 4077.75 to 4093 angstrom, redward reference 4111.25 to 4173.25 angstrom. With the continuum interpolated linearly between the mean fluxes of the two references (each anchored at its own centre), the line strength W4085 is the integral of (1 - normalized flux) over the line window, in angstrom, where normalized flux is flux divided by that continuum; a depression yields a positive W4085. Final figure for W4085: 1.1 angstrom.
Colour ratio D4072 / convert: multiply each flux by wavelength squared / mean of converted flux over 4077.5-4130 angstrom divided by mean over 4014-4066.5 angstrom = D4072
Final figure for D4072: 0.94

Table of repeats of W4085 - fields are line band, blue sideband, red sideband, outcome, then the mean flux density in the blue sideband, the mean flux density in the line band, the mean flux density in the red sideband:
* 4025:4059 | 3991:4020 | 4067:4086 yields 0.02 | 1.38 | 1.36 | 1.35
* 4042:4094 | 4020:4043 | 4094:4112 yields -1.81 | 1.37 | 1.33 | 1.21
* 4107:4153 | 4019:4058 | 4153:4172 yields 1.76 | 1.34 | 1.28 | 1.33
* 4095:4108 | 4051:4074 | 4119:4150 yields 1.75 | 1.38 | 1.16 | 1.31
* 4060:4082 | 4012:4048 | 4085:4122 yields -2.01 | 1.37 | 1.4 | 1.21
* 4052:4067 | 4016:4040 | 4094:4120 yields -0.86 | 1.34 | 1.36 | 1.2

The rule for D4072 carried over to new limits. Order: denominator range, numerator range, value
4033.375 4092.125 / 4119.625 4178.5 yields 1.01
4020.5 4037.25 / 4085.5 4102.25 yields 0.94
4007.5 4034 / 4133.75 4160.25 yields 1.06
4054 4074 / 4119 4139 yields 0.94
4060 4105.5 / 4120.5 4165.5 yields 1.05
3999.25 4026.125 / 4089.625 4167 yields 1.00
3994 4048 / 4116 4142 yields 0.98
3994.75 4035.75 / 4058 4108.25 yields 0.98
